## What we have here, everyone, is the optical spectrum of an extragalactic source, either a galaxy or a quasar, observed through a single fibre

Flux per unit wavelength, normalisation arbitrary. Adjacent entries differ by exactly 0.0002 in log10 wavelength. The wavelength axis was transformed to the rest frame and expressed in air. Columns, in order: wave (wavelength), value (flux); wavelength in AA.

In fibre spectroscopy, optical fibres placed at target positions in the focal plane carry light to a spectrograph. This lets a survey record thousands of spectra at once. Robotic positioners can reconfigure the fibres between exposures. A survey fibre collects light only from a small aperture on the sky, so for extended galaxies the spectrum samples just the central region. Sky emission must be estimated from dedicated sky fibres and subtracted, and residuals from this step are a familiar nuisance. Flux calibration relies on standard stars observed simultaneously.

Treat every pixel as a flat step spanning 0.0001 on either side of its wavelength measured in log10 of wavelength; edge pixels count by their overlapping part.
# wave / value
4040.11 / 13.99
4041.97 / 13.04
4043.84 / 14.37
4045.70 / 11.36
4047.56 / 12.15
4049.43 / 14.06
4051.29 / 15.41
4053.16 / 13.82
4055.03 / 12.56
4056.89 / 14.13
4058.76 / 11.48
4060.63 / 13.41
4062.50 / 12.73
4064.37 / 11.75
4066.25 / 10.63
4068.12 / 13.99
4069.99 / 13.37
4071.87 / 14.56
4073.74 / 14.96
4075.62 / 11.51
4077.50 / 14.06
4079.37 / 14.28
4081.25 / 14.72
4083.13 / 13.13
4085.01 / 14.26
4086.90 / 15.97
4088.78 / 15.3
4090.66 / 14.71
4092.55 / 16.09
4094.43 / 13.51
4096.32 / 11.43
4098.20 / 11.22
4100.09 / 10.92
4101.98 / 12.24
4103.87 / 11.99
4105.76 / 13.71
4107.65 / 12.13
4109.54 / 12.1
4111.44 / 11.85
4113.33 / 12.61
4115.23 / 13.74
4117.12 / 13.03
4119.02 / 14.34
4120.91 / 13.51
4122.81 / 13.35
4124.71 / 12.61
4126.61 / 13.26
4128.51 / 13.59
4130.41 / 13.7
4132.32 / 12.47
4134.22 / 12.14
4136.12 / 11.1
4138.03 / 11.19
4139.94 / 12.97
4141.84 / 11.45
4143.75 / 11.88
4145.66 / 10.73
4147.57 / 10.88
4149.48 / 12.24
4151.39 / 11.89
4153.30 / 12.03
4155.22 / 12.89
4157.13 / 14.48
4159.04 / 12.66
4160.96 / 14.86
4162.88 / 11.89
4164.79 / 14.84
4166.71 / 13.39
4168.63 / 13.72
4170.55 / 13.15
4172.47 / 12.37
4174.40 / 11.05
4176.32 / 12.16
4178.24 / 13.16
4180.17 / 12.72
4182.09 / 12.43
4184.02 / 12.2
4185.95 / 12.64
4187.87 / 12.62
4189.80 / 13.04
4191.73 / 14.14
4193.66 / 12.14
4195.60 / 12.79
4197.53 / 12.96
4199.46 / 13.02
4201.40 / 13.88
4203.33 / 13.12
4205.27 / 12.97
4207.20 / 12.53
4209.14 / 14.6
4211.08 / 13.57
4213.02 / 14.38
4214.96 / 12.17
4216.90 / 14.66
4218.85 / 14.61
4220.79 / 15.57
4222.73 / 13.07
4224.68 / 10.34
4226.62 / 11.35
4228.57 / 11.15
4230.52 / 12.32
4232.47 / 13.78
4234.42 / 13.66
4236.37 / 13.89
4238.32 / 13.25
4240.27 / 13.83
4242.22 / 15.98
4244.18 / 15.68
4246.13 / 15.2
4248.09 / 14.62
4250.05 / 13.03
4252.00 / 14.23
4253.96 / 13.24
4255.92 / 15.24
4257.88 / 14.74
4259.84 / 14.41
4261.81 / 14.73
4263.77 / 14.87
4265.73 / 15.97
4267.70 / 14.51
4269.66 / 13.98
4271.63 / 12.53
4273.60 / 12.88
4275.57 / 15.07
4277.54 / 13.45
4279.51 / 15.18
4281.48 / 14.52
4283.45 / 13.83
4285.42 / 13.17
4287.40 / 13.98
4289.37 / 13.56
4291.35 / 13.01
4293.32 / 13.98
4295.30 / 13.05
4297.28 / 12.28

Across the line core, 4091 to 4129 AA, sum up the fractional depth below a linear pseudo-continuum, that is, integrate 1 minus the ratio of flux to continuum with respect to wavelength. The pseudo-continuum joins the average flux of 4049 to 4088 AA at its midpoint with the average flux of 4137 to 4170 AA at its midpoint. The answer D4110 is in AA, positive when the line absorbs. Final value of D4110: 0.6 AA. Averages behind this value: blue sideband 13.6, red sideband 12.6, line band 12.9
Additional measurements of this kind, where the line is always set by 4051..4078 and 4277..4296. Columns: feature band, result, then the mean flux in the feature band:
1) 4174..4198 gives 1.5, 12.7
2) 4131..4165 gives 2.7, 12.3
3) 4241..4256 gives -1.0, 14.6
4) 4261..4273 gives -0.6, 14.4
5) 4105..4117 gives 0.5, 12.7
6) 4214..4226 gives 0.2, 13.3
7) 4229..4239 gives 0.3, 13.3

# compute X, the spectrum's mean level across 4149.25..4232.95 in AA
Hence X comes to 13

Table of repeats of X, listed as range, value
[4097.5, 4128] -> 12.7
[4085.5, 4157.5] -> 12.8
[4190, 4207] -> 13.1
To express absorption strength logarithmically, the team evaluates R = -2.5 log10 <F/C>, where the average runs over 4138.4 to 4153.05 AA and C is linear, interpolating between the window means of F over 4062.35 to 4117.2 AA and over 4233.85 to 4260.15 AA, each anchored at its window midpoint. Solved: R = 0.16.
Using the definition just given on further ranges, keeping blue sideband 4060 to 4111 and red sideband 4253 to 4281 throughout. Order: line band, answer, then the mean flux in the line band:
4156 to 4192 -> 0.06 mag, 13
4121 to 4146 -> 0.09 mag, 12.4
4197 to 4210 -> 0.05 mag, 13.3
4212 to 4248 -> 0.04 mag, 13.6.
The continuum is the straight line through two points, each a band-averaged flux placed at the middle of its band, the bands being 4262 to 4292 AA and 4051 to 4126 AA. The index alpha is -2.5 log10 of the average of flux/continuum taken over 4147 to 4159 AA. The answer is 0.09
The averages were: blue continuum 13.3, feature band 12.5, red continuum 14.1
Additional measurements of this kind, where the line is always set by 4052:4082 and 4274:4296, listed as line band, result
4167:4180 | 0.076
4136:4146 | 0.159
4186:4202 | 0.048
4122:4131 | 0.011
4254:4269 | -0.075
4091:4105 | 0.063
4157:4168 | -0.008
